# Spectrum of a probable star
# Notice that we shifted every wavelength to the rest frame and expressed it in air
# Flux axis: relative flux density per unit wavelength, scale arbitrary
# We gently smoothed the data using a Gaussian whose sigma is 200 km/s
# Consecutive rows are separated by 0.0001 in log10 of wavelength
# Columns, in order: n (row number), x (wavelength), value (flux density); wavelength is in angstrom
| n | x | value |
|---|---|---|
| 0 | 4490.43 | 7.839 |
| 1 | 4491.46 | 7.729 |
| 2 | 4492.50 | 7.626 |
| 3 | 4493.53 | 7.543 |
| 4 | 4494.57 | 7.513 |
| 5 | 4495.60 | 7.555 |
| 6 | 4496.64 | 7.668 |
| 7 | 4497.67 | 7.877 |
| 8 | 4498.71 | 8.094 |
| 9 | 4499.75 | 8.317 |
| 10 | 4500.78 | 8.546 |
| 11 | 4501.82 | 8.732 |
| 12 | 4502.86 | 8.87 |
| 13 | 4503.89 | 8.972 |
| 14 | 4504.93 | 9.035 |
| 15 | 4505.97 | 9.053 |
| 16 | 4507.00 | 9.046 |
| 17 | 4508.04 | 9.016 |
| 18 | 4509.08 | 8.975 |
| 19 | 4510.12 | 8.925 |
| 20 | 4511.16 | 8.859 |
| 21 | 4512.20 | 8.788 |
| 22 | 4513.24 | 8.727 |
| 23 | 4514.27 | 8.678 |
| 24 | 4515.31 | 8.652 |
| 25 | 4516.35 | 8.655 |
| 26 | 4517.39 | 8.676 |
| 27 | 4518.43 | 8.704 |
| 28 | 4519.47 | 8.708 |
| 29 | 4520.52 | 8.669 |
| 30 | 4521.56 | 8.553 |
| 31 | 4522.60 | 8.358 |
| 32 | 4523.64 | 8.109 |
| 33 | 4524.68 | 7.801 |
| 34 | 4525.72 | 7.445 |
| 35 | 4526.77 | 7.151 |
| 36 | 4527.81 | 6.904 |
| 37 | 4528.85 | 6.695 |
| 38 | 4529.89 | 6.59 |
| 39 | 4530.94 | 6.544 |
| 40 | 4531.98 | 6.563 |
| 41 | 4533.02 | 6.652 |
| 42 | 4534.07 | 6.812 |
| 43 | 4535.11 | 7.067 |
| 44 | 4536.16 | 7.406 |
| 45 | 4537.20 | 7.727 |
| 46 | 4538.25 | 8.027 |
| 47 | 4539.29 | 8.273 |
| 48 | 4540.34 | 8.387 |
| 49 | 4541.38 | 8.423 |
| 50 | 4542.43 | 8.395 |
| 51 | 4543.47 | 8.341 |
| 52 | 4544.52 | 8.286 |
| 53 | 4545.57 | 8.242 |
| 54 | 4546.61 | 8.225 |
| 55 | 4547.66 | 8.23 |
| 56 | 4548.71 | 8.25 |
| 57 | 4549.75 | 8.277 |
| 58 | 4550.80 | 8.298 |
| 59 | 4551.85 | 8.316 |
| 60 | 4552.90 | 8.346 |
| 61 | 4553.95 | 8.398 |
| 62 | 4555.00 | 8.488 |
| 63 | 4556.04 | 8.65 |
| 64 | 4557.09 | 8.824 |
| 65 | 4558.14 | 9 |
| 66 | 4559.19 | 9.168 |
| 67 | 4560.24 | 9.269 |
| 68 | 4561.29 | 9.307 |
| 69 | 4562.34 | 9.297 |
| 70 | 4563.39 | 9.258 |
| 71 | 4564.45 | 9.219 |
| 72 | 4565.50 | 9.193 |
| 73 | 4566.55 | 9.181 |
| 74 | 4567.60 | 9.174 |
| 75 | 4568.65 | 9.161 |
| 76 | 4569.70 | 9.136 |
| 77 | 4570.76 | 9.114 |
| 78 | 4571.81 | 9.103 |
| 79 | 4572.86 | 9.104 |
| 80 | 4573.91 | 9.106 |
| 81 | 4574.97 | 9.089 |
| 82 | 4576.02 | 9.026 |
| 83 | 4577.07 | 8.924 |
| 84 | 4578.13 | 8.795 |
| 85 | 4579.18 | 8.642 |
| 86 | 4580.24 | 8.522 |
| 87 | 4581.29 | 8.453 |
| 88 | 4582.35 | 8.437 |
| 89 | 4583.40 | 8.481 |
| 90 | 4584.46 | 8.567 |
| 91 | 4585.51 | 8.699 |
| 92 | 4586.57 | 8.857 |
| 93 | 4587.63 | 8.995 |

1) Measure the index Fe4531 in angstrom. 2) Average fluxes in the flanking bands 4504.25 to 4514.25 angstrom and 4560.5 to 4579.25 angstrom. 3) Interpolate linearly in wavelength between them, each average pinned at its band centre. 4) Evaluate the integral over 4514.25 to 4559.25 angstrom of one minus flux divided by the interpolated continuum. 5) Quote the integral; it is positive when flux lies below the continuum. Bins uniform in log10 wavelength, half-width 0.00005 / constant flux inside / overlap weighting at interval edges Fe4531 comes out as 4.9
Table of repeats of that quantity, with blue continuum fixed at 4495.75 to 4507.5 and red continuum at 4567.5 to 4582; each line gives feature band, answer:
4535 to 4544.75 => 0.8 angstrom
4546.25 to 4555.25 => 0.5 angstrom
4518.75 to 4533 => 1.9 angstrom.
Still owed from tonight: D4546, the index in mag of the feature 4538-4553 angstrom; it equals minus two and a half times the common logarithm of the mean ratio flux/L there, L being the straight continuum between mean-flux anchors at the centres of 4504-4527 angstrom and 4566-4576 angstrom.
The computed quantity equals 0.07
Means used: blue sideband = 8.59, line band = 8.29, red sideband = 9.13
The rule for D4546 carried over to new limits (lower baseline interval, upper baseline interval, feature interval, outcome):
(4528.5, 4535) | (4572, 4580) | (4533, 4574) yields -0.102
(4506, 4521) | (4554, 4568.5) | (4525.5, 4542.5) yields 0.213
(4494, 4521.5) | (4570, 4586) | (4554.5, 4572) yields -0.040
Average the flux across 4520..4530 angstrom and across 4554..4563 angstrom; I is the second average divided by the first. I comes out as 1.2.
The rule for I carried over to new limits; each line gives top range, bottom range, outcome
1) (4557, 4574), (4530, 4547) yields 1.19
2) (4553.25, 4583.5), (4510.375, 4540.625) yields 1.14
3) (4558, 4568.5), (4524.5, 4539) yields 1.30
